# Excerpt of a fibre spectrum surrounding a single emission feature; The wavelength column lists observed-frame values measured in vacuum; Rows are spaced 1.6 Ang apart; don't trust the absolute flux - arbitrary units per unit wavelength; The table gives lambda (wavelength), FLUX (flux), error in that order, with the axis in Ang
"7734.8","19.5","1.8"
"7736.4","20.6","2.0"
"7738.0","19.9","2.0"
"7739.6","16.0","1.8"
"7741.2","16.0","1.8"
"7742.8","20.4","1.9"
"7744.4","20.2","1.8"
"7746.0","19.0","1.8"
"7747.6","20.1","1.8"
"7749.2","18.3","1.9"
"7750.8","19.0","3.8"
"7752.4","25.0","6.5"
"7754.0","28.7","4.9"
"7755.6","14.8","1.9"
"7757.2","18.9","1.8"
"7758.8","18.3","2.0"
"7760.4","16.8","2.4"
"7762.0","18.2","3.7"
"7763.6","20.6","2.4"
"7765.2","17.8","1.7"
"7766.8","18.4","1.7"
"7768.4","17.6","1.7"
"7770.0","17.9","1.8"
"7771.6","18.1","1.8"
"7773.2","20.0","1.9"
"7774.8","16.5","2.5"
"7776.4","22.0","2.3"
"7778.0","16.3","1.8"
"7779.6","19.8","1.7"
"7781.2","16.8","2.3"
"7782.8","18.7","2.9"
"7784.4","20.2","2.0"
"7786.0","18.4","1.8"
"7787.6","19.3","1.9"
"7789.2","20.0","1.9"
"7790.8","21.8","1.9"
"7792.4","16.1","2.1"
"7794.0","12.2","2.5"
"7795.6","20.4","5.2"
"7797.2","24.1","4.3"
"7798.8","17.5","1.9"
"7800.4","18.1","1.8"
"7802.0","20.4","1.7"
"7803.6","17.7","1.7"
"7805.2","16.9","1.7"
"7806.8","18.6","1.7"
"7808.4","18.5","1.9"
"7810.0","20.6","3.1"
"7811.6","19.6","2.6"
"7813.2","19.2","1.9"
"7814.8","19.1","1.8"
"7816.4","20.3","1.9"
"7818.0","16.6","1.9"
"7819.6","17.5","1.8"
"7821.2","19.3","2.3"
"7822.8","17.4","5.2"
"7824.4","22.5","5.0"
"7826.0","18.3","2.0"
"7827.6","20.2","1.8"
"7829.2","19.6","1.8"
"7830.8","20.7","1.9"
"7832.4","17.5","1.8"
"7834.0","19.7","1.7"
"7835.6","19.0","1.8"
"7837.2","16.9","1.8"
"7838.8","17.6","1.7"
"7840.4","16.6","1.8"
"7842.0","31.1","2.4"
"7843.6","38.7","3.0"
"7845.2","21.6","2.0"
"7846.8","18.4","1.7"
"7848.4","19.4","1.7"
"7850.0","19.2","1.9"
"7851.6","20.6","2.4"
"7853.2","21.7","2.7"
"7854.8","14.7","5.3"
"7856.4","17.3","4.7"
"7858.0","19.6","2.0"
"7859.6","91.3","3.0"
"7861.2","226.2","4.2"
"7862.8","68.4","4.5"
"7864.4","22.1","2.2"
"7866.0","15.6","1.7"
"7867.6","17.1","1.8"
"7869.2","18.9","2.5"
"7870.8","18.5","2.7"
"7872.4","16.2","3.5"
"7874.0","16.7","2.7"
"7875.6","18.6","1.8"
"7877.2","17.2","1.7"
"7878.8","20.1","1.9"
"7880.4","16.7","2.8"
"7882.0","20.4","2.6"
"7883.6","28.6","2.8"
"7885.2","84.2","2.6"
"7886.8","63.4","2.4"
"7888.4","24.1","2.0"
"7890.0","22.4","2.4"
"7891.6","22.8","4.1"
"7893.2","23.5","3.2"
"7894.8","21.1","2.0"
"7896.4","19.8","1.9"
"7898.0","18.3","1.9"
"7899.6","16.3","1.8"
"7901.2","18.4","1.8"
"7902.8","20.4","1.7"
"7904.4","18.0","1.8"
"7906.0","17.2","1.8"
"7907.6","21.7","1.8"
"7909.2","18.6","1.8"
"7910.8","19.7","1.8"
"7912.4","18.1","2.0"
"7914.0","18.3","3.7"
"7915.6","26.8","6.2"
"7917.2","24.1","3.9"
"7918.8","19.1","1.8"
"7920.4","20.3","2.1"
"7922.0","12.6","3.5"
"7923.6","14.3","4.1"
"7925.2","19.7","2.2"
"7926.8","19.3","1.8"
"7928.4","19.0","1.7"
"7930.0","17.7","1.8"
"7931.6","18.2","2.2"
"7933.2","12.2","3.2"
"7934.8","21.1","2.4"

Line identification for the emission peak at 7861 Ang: H-alpha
